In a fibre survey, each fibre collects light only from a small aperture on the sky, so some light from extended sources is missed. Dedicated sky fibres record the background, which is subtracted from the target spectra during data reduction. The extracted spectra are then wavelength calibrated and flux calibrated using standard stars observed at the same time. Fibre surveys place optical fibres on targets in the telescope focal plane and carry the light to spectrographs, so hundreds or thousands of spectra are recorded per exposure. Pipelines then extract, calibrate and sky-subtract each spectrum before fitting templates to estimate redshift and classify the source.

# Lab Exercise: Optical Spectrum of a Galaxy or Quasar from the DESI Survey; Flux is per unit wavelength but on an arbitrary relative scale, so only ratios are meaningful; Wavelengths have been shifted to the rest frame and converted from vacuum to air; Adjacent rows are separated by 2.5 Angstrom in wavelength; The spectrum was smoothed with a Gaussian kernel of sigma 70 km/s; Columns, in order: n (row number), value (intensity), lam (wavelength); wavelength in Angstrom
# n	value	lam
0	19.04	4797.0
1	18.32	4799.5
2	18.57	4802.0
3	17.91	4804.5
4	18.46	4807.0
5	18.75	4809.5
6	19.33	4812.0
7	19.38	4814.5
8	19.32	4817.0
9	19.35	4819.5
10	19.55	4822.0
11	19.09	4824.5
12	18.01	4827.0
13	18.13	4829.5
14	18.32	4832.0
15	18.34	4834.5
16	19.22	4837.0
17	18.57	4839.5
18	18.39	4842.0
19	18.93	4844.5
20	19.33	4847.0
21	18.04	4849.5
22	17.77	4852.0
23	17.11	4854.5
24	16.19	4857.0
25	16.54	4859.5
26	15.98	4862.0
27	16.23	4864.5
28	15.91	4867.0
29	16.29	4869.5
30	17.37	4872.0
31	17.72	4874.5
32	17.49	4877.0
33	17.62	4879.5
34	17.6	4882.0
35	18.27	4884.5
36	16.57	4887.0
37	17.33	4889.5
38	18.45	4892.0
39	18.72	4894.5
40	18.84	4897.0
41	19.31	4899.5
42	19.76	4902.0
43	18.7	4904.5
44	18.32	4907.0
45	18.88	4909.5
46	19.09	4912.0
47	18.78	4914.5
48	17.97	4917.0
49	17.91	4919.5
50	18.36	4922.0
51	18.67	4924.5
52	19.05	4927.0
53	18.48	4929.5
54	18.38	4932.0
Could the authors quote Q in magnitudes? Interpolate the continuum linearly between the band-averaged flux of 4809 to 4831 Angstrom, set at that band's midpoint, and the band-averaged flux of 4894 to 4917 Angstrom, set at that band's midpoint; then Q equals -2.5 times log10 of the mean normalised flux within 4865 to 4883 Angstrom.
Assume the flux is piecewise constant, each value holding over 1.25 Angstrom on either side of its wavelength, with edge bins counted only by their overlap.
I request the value 0.110 mag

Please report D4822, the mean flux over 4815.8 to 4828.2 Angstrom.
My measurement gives 19.1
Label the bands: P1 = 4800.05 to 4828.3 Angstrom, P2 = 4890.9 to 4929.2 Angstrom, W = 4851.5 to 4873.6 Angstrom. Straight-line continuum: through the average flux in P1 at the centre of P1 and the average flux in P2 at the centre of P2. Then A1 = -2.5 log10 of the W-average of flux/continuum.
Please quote 0.14 mag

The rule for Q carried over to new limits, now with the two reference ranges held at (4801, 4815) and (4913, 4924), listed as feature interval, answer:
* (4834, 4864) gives 0.04 mag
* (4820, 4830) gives -0.01 mag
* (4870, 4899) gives 0.04 mag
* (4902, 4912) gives -0.03 mag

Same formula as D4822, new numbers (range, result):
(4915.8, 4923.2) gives 18.1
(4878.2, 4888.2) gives 17.5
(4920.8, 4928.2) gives 18.7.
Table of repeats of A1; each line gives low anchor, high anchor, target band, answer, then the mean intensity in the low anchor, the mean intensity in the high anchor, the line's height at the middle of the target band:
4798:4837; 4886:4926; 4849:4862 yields 0.102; 18.7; 18.5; 18.6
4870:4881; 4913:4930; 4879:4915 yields -0.029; 17.5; 18.5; 17.9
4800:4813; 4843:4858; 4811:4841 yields -0.034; 18.6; 17.9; 18.3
